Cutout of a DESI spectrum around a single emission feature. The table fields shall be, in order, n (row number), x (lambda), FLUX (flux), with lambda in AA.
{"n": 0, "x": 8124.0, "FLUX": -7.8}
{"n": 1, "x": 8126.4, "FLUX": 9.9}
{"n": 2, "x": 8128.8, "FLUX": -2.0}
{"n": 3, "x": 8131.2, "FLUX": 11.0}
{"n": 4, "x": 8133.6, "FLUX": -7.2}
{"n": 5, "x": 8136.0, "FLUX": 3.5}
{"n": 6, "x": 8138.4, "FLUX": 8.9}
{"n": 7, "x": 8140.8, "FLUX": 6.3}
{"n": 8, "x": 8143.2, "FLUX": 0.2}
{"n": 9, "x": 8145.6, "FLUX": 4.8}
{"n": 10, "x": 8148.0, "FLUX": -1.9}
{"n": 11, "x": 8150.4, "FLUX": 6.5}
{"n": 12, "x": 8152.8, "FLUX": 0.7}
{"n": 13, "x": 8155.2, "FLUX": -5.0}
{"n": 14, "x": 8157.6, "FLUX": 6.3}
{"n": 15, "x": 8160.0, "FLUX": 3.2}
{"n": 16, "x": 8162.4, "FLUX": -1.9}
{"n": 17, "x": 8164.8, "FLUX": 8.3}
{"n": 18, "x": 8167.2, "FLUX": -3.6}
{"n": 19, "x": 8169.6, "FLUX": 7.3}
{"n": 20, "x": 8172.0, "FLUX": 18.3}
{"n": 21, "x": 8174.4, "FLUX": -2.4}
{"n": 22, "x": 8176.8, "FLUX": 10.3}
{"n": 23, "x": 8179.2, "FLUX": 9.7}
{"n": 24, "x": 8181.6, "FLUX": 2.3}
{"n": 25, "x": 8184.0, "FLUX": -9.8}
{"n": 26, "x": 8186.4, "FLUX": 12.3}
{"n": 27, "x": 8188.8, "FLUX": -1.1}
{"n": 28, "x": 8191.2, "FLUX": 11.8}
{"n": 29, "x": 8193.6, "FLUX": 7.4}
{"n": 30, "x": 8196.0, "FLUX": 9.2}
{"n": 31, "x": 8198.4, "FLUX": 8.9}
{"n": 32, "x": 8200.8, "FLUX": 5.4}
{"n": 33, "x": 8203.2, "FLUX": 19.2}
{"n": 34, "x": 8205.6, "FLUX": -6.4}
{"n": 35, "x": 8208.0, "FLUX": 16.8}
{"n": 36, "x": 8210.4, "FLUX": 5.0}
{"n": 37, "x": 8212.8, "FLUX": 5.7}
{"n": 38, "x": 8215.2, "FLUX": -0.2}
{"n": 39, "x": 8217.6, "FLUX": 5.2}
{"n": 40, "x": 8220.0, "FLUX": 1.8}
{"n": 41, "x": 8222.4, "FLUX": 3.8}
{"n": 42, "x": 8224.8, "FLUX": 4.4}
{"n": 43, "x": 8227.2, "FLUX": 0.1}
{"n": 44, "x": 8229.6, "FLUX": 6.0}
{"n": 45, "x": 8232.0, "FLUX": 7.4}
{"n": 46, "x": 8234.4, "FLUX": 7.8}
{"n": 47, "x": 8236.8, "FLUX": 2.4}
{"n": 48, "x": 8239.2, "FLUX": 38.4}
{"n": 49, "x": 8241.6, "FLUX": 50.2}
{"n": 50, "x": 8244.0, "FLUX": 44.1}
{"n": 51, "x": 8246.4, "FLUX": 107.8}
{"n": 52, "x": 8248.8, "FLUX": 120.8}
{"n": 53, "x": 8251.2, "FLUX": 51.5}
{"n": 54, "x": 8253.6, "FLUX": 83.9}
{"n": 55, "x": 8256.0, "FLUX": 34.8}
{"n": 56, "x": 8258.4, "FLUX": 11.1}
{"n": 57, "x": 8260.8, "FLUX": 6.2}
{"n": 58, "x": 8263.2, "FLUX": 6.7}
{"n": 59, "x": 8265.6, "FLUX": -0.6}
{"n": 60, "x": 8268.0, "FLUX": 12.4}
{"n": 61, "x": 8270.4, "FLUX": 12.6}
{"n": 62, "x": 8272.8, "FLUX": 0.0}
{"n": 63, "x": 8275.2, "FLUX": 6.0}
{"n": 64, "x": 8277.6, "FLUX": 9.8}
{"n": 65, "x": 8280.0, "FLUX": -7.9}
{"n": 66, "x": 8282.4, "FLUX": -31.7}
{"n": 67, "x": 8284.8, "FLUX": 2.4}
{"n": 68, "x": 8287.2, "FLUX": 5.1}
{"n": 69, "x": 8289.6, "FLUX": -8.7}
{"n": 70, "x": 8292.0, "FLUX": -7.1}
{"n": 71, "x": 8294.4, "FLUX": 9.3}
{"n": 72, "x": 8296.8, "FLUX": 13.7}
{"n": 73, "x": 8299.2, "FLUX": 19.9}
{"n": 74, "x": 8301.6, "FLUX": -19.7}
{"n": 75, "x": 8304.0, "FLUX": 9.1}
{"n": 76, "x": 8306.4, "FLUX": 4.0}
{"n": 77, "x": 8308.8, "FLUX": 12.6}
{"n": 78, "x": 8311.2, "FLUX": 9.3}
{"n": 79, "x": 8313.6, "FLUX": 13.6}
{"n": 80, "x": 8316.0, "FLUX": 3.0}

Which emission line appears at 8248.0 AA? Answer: [O II]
